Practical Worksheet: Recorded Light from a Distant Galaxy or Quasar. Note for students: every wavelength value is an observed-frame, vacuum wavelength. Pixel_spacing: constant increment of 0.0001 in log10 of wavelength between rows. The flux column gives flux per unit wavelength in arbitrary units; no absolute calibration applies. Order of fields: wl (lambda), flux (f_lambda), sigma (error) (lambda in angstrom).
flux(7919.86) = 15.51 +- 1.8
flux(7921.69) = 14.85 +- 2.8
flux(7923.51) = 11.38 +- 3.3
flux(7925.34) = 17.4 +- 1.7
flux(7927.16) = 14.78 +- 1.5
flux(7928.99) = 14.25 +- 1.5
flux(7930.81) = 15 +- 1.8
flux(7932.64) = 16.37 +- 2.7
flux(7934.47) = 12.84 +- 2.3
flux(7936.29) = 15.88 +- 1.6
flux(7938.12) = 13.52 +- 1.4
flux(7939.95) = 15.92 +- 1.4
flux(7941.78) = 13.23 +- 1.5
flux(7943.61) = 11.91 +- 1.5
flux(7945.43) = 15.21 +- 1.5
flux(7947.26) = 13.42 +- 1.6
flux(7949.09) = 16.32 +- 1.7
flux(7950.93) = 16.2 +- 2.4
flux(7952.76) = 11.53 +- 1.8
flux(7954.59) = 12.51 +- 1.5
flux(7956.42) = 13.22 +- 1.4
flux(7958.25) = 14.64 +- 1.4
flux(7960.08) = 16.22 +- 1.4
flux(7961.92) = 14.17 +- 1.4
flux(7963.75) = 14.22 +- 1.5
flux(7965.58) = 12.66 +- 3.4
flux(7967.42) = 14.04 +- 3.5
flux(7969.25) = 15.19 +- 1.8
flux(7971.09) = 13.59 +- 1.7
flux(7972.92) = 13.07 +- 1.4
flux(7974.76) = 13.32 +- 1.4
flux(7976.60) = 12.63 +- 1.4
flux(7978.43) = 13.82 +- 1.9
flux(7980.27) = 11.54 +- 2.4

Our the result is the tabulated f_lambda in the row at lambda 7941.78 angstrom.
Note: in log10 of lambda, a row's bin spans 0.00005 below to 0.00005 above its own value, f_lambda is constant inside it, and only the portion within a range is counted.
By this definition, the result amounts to 13.23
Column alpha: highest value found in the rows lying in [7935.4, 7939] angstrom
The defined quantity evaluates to 15.88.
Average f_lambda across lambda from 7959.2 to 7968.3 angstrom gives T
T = 14.2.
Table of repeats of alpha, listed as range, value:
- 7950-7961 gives 16.22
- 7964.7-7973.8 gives 15.19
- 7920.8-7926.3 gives 17.4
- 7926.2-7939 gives 16.37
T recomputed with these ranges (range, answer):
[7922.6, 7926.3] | 14.4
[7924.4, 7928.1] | 16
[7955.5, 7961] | 14.7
